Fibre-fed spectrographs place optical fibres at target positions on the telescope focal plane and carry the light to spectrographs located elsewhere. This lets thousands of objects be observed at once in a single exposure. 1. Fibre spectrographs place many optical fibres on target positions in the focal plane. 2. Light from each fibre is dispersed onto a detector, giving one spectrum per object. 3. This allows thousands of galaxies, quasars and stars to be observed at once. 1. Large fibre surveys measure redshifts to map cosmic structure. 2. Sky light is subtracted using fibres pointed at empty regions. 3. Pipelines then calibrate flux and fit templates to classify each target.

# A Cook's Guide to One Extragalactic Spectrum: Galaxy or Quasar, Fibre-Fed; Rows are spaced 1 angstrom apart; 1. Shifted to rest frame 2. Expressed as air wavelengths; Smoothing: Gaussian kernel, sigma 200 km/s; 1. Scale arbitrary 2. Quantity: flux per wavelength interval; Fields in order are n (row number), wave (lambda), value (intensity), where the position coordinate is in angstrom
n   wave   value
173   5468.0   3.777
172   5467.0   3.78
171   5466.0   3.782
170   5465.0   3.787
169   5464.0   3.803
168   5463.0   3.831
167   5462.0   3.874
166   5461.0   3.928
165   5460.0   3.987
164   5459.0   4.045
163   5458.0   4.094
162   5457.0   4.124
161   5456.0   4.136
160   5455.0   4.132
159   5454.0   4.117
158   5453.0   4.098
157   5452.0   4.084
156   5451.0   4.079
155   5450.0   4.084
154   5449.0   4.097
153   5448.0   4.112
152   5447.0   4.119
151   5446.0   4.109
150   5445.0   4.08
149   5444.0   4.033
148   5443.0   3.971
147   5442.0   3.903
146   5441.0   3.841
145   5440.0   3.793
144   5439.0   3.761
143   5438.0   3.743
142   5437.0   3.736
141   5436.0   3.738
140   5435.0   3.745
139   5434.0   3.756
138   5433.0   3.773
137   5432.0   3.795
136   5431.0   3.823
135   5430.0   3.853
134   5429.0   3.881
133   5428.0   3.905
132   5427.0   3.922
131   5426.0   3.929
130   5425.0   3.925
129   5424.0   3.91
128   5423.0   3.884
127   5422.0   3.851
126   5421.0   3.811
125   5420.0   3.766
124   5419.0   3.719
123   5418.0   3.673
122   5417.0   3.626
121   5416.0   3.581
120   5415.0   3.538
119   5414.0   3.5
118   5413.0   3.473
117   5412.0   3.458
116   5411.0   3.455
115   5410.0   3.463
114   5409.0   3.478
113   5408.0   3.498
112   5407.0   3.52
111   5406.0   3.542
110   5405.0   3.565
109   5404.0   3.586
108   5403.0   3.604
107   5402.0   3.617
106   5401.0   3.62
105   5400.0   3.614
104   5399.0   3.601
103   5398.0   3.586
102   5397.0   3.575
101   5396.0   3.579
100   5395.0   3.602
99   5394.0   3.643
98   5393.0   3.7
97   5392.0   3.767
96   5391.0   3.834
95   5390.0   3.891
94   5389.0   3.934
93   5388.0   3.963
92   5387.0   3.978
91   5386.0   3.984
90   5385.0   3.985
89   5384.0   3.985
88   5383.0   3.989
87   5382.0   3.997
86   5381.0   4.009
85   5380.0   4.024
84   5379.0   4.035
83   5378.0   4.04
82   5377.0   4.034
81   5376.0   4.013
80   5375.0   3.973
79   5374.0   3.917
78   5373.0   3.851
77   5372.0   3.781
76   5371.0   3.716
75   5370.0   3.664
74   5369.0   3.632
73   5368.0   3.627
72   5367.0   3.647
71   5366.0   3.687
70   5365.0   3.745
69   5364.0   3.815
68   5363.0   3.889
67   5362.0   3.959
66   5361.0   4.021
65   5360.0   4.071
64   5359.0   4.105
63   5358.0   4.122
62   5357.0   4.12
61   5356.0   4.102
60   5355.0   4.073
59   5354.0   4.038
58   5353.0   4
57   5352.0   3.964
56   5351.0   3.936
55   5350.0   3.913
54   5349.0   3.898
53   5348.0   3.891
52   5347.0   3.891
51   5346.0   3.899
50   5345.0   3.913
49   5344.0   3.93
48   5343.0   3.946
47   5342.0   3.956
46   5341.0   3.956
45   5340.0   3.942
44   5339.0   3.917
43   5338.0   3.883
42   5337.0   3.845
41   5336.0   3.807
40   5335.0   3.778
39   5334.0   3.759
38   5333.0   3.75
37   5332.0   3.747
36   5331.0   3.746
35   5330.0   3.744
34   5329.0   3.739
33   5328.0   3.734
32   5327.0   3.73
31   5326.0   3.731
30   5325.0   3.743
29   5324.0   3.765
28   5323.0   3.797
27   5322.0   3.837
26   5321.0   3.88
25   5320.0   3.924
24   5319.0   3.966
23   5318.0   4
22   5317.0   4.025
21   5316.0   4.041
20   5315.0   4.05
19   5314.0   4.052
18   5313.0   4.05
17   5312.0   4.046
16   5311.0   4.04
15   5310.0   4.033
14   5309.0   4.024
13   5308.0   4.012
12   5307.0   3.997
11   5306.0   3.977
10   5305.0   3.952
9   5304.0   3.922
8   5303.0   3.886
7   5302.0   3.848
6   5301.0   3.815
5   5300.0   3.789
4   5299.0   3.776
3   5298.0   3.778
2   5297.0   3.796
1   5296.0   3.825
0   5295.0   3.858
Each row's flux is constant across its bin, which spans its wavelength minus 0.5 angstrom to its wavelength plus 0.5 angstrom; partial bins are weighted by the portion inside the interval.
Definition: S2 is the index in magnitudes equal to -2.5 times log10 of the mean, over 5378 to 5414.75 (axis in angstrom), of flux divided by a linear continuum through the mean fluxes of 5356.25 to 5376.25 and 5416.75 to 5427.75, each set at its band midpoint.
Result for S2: 0.04 mag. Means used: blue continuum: 3.87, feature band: 3.72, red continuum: 3.83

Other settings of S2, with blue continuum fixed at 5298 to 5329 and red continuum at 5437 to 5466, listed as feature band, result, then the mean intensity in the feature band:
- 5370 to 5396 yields 0.01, 3.89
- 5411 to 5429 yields 0.07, 3.73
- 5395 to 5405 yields 0.10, 3.6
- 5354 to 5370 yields 0.01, 3.9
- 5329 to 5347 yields 0.02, 3.85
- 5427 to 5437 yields 0.05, 3.81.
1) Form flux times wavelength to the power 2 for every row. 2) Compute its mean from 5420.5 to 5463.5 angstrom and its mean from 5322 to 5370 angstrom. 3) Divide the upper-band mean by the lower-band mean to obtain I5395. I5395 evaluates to 1.1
